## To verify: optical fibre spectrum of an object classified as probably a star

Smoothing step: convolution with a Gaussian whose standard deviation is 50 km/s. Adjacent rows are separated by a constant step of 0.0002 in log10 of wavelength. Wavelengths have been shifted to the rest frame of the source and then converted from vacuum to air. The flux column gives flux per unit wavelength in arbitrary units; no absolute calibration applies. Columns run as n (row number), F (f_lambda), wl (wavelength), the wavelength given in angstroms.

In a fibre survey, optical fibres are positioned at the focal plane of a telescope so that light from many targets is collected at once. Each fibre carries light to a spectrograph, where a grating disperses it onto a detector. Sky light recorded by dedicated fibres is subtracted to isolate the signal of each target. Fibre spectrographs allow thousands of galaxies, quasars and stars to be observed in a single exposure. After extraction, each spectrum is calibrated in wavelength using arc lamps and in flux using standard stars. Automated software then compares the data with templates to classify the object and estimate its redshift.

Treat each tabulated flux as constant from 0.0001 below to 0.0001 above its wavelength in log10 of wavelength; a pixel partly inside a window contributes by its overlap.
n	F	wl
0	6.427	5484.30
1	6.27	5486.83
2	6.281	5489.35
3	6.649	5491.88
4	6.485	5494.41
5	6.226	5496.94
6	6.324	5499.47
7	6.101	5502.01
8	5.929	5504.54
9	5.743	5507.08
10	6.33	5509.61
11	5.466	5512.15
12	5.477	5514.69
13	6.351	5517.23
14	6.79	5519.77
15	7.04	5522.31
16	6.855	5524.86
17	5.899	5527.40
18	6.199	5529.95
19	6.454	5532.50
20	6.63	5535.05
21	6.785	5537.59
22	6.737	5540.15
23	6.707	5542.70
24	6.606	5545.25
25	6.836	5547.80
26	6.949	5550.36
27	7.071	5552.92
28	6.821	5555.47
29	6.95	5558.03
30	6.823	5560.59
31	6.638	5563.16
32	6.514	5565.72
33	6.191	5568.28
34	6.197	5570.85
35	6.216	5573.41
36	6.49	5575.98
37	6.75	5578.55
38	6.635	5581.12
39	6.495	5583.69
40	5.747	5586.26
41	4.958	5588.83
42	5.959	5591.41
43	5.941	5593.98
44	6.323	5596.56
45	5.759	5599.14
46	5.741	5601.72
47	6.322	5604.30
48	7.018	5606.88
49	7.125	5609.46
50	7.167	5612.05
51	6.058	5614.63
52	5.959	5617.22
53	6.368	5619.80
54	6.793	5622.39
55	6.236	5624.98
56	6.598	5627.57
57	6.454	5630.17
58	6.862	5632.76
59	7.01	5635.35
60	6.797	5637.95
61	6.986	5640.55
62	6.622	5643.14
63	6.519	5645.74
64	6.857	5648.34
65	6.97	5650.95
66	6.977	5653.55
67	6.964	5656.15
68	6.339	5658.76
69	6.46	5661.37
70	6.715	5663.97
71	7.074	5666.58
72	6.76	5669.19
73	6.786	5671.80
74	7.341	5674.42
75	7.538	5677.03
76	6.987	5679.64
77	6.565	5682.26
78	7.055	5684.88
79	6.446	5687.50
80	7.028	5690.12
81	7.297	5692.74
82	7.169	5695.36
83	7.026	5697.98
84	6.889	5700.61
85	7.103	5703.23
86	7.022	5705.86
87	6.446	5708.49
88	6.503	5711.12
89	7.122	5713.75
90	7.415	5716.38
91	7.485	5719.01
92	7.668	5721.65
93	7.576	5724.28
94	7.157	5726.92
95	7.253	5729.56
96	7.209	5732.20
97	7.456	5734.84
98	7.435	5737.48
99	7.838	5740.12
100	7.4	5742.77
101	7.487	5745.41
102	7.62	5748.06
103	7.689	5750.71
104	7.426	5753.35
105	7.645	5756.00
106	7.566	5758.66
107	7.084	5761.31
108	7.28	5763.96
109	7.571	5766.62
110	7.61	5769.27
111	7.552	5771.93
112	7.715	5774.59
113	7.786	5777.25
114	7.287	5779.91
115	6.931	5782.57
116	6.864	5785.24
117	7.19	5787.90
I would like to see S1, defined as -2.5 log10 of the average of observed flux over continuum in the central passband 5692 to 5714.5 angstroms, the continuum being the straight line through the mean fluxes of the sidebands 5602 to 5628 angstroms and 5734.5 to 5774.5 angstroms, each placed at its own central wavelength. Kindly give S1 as 0.03 mag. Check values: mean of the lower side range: 6.53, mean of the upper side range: 7.52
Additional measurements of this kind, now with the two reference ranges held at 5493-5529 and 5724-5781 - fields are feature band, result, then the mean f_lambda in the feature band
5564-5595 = 0.07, 6.18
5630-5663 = 0.03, 6.77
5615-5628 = 0.07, 6.35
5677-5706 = 0.03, 6.99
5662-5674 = 0.03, 6.85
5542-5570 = -0.05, 6.73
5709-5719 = 0.04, 7.03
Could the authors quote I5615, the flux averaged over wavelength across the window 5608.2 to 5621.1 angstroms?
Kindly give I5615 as 6.53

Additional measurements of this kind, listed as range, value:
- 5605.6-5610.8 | 7.07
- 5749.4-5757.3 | 7.59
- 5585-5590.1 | 5.36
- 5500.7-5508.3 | 5.92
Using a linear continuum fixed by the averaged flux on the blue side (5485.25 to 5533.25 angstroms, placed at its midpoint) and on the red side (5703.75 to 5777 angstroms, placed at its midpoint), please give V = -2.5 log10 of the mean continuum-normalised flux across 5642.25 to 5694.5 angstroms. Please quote 0.03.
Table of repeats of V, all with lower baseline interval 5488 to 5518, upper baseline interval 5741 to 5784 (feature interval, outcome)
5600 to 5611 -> 0.020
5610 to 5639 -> 0.027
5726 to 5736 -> 0.007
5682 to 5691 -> 0.046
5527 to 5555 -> -0.057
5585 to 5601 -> 0.142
